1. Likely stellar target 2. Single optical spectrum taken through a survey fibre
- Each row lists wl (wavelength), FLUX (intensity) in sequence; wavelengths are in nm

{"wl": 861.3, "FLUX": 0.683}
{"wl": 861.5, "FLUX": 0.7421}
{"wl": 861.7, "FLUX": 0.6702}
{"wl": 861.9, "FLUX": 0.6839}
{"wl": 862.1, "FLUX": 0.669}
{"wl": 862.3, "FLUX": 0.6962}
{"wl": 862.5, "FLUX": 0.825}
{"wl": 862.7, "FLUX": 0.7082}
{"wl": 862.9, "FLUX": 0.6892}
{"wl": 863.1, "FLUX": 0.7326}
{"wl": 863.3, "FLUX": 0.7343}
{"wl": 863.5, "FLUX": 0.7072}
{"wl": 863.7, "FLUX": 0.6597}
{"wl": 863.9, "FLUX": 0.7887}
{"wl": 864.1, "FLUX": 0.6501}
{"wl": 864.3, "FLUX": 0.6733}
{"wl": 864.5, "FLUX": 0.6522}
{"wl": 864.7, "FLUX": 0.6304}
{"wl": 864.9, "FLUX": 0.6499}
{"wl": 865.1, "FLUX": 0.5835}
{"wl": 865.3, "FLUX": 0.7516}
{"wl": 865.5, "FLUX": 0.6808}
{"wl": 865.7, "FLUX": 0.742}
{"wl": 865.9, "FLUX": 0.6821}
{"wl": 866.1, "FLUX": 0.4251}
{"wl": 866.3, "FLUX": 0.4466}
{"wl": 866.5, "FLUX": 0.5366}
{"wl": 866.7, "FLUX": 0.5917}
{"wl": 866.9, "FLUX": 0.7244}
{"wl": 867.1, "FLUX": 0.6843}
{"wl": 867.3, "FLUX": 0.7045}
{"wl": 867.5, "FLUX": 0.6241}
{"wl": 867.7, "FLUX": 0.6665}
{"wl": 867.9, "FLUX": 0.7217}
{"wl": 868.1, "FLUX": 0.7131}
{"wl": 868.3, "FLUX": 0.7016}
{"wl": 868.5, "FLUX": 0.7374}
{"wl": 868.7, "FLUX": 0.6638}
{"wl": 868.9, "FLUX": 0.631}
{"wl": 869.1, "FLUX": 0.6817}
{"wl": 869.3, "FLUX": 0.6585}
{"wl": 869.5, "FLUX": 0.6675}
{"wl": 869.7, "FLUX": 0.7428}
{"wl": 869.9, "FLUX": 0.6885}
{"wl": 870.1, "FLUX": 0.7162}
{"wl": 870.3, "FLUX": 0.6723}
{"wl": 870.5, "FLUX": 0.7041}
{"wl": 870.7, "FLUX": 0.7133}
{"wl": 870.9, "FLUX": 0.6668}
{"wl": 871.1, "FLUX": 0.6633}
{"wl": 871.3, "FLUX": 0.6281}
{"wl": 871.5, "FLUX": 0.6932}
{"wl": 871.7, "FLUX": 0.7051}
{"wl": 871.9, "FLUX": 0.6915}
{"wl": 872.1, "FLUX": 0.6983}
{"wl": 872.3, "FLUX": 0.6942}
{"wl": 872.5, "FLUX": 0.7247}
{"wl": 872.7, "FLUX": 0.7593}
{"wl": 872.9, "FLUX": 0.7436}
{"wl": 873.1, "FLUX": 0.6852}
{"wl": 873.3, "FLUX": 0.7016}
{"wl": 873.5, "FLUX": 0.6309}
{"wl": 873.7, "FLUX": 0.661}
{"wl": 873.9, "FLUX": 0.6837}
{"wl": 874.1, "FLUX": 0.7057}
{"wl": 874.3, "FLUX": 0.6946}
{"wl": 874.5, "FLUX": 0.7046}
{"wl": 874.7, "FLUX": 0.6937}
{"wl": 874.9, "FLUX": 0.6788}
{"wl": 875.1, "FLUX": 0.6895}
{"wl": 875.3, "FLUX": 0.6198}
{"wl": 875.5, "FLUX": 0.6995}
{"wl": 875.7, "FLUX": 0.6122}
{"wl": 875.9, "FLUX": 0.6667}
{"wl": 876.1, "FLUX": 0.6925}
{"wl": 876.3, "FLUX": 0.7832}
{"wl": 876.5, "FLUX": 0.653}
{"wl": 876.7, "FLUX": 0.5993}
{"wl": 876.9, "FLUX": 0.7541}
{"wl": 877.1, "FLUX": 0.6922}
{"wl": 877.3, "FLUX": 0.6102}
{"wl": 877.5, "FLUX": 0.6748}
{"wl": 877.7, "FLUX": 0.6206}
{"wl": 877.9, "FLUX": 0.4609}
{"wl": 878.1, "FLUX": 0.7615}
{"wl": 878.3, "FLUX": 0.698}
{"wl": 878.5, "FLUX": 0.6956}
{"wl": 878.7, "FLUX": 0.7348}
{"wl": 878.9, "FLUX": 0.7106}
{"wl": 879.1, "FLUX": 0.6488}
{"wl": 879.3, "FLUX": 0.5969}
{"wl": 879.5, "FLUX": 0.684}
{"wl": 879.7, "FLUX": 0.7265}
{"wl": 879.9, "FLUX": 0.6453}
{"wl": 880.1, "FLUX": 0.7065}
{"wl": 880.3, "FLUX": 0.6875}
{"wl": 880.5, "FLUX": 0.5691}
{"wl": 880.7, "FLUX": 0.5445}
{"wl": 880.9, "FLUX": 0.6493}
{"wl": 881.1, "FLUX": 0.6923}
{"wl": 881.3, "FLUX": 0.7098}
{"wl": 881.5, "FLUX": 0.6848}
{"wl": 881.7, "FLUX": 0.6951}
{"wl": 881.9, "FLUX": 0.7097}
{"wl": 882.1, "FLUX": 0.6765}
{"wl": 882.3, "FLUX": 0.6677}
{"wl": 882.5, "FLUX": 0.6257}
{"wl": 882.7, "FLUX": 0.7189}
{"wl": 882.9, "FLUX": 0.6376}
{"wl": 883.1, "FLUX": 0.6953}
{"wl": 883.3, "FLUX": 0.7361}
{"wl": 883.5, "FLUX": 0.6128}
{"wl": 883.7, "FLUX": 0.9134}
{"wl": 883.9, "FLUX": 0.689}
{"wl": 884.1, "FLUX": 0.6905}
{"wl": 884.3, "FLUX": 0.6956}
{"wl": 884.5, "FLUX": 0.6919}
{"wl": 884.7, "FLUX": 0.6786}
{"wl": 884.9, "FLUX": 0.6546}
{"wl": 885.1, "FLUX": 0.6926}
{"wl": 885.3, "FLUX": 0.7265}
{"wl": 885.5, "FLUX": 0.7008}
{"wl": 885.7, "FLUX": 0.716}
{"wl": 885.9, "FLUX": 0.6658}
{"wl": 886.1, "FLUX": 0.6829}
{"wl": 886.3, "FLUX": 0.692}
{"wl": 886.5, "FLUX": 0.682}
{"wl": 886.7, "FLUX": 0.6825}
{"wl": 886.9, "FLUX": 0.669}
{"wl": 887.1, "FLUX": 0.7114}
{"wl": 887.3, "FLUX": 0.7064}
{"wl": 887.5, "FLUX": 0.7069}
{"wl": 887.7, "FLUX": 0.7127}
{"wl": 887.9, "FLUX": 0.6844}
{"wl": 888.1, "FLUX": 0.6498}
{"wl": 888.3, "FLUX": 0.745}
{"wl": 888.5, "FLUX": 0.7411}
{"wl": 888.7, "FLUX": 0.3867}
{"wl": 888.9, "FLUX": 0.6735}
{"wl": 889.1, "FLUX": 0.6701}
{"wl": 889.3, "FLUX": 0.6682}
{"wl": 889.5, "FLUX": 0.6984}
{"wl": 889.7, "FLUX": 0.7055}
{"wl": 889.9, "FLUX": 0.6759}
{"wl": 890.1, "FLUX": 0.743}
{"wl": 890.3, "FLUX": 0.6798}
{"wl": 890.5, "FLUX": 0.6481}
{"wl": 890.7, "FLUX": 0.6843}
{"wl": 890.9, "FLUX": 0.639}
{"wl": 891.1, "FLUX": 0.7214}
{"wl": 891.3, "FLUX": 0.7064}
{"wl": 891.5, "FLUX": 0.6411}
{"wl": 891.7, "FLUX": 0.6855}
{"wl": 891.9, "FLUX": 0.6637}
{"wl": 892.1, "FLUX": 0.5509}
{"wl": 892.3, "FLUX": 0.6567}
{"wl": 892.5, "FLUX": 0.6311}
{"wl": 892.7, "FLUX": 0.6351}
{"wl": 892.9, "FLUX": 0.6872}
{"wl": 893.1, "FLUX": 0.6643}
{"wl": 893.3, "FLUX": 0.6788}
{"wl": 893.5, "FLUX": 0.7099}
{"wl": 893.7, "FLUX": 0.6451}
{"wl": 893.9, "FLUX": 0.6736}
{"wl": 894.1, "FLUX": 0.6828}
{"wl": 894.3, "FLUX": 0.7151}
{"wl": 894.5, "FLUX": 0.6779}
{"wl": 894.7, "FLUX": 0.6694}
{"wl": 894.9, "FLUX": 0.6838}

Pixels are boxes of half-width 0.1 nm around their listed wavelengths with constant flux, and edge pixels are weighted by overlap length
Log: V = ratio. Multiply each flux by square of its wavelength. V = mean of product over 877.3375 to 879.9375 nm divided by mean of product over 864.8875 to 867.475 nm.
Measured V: 1.09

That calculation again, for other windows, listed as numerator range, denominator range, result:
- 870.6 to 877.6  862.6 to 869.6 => 1.05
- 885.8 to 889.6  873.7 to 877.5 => 1.02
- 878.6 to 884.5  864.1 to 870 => 1.07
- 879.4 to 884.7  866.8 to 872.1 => 1.02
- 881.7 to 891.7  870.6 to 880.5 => 1.04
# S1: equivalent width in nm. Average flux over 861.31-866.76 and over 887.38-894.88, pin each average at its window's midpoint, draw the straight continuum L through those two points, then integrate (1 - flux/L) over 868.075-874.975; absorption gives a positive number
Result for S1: -0.24 nm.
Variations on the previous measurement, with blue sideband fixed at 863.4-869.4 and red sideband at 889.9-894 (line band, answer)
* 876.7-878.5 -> 0.01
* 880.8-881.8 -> -0.03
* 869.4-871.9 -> -0.11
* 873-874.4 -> -0.04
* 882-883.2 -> -0.01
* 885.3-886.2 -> -0.04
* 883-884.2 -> -0.11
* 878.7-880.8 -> 0.02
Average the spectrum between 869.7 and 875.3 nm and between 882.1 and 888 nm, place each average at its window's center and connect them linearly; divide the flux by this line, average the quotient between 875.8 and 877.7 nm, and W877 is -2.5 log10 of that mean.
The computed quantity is 0.02 mag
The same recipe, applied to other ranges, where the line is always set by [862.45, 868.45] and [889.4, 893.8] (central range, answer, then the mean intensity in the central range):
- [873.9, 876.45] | -0.03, 0.686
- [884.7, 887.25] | -0.03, 0.69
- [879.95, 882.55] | 0.01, 0.663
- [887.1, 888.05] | -0.05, 0.701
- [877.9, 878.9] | -0.04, 0.695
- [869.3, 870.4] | -0.04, 0.694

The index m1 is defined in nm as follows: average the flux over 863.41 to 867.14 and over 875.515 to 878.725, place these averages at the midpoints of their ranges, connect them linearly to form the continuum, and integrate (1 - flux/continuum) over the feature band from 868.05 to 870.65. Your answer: -0.15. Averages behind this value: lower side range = 0.644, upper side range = 0.669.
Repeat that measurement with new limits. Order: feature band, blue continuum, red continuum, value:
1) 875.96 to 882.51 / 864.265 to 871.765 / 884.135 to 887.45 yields 0.11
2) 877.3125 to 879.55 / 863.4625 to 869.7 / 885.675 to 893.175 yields 0.02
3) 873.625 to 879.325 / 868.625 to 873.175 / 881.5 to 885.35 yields 0.16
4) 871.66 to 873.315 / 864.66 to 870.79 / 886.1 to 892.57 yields -0.12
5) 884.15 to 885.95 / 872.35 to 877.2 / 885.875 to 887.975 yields 0.00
